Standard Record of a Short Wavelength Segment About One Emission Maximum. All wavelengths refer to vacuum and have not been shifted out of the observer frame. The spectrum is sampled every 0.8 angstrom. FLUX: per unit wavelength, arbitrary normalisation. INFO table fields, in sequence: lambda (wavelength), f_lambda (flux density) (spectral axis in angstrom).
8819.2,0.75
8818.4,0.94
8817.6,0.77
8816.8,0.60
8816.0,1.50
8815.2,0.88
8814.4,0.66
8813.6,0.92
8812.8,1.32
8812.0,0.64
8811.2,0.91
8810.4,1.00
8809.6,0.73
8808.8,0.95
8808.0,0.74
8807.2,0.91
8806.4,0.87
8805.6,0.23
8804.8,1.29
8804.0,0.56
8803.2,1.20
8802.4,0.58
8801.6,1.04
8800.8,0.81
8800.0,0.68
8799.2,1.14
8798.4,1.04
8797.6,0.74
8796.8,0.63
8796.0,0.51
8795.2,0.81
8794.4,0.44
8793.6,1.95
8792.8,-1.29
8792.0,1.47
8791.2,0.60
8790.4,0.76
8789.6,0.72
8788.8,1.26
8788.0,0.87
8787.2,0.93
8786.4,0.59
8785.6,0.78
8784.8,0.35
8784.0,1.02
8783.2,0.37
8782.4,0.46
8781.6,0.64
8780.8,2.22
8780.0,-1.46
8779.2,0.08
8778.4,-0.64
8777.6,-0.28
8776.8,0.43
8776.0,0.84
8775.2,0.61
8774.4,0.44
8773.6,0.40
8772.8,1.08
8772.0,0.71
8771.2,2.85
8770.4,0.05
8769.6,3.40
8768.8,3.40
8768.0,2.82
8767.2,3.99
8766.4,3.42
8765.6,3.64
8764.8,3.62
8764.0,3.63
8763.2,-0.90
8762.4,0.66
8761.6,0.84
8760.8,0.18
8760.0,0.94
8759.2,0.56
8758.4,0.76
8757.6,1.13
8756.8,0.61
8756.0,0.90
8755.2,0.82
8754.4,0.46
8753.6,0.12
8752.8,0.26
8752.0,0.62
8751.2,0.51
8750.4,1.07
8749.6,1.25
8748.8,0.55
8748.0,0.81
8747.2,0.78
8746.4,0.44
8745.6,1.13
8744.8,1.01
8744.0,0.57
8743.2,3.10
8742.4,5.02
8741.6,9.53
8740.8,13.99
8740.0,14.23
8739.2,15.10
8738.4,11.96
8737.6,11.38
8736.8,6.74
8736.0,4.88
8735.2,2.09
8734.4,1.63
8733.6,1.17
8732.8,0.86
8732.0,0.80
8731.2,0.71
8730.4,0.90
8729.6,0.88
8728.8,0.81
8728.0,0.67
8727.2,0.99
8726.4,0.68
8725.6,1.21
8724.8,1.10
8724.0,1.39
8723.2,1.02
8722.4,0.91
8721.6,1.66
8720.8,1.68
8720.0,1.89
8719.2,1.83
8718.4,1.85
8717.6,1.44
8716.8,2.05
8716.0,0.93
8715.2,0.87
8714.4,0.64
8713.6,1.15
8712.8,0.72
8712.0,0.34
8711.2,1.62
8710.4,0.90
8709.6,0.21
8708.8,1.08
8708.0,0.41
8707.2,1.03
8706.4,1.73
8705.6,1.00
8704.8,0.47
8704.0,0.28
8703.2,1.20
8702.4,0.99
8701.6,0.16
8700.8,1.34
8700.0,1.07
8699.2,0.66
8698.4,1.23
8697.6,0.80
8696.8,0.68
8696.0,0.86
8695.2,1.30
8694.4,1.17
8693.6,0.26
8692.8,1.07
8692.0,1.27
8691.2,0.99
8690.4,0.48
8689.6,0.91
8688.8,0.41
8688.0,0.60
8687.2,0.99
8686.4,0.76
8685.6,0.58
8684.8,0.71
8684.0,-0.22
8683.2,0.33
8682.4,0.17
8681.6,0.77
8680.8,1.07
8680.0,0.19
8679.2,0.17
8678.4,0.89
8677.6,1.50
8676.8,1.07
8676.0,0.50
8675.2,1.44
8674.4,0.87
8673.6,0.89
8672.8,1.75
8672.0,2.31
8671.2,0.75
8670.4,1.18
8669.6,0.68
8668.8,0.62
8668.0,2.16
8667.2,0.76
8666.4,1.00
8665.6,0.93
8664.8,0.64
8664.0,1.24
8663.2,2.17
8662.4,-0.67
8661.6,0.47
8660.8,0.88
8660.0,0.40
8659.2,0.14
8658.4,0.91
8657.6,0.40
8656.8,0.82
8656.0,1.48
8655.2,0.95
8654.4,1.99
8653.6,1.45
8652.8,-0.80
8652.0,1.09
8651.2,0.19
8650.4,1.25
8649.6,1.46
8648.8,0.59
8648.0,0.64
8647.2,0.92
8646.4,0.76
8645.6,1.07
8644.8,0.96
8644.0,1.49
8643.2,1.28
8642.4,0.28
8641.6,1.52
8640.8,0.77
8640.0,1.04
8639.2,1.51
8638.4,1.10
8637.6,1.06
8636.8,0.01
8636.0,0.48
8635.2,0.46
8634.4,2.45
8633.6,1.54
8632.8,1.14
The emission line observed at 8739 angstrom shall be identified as H-alpha 6563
